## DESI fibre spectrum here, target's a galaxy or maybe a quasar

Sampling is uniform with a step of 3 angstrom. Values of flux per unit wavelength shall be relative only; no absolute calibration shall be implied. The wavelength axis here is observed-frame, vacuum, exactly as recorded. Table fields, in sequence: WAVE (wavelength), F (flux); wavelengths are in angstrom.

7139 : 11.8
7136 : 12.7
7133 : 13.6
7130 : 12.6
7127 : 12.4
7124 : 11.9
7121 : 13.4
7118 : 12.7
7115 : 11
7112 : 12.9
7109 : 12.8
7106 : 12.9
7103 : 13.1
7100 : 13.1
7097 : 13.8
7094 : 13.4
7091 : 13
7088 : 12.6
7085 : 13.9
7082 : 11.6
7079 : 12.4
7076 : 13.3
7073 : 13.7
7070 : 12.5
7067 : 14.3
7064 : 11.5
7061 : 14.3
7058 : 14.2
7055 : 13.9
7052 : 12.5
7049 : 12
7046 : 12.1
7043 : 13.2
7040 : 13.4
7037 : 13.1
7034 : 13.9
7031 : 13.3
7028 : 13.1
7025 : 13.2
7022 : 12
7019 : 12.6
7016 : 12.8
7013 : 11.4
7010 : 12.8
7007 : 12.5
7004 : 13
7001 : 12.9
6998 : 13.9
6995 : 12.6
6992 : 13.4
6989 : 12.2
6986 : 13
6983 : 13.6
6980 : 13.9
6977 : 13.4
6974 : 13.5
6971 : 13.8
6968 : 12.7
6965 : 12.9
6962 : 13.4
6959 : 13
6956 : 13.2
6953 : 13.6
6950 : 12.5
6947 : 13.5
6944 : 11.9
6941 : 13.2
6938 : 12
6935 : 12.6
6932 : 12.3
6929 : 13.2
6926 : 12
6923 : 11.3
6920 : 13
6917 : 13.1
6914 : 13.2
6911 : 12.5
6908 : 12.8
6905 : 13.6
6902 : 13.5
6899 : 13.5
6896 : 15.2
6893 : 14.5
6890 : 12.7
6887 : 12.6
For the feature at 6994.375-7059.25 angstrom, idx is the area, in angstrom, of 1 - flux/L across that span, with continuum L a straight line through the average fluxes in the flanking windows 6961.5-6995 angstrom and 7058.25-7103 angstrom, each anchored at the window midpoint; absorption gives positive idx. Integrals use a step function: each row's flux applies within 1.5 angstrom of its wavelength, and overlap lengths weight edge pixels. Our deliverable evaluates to 1.2 angstrom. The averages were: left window 13.2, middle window 12.9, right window 13.1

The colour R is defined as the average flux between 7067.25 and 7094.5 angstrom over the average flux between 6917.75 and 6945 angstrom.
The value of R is 1.0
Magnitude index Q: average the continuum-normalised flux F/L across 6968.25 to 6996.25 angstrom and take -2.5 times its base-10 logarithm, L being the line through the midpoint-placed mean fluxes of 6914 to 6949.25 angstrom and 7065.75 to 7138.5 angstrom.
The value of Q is -0.048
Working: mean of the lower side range 12.6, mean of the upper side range 12.9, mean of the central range 13.2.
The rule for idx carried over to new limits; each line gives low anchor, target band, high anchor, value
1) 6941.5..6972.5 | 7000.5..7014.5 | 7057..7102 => 0.6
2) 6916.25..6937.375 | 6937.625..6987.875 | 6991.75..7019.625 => -2.2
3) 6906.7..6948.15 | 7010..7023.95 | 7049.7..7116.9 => 0.6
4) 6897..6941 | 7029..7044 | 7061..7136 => -0.6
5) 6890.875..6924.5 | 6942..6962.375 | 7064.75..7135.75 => 0.3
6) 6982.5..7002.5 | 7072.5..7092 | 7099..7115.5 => -0.1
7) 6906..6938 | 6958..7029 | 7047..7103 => -0.9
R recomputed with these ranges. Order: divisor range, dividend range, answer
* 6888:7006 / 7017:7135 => 0.99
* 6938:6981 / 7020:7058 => 0.99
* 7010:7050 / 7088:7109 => 1.03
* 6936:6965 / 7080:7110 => 1.01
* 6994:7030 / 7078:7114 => 1.02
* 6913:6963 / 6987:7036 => 1.01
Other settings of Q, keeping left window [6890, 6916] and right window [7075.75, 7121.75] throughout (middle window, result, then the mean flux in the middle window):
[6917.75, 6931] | 0.09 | 12.4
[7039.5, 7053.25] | 0.04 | 12.6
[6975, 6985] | -0.03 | 13.6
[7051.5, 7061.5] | -0.06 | 13.8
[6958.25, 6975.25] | 0.01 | 13.2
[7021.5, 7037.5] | -0.01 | 13.2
